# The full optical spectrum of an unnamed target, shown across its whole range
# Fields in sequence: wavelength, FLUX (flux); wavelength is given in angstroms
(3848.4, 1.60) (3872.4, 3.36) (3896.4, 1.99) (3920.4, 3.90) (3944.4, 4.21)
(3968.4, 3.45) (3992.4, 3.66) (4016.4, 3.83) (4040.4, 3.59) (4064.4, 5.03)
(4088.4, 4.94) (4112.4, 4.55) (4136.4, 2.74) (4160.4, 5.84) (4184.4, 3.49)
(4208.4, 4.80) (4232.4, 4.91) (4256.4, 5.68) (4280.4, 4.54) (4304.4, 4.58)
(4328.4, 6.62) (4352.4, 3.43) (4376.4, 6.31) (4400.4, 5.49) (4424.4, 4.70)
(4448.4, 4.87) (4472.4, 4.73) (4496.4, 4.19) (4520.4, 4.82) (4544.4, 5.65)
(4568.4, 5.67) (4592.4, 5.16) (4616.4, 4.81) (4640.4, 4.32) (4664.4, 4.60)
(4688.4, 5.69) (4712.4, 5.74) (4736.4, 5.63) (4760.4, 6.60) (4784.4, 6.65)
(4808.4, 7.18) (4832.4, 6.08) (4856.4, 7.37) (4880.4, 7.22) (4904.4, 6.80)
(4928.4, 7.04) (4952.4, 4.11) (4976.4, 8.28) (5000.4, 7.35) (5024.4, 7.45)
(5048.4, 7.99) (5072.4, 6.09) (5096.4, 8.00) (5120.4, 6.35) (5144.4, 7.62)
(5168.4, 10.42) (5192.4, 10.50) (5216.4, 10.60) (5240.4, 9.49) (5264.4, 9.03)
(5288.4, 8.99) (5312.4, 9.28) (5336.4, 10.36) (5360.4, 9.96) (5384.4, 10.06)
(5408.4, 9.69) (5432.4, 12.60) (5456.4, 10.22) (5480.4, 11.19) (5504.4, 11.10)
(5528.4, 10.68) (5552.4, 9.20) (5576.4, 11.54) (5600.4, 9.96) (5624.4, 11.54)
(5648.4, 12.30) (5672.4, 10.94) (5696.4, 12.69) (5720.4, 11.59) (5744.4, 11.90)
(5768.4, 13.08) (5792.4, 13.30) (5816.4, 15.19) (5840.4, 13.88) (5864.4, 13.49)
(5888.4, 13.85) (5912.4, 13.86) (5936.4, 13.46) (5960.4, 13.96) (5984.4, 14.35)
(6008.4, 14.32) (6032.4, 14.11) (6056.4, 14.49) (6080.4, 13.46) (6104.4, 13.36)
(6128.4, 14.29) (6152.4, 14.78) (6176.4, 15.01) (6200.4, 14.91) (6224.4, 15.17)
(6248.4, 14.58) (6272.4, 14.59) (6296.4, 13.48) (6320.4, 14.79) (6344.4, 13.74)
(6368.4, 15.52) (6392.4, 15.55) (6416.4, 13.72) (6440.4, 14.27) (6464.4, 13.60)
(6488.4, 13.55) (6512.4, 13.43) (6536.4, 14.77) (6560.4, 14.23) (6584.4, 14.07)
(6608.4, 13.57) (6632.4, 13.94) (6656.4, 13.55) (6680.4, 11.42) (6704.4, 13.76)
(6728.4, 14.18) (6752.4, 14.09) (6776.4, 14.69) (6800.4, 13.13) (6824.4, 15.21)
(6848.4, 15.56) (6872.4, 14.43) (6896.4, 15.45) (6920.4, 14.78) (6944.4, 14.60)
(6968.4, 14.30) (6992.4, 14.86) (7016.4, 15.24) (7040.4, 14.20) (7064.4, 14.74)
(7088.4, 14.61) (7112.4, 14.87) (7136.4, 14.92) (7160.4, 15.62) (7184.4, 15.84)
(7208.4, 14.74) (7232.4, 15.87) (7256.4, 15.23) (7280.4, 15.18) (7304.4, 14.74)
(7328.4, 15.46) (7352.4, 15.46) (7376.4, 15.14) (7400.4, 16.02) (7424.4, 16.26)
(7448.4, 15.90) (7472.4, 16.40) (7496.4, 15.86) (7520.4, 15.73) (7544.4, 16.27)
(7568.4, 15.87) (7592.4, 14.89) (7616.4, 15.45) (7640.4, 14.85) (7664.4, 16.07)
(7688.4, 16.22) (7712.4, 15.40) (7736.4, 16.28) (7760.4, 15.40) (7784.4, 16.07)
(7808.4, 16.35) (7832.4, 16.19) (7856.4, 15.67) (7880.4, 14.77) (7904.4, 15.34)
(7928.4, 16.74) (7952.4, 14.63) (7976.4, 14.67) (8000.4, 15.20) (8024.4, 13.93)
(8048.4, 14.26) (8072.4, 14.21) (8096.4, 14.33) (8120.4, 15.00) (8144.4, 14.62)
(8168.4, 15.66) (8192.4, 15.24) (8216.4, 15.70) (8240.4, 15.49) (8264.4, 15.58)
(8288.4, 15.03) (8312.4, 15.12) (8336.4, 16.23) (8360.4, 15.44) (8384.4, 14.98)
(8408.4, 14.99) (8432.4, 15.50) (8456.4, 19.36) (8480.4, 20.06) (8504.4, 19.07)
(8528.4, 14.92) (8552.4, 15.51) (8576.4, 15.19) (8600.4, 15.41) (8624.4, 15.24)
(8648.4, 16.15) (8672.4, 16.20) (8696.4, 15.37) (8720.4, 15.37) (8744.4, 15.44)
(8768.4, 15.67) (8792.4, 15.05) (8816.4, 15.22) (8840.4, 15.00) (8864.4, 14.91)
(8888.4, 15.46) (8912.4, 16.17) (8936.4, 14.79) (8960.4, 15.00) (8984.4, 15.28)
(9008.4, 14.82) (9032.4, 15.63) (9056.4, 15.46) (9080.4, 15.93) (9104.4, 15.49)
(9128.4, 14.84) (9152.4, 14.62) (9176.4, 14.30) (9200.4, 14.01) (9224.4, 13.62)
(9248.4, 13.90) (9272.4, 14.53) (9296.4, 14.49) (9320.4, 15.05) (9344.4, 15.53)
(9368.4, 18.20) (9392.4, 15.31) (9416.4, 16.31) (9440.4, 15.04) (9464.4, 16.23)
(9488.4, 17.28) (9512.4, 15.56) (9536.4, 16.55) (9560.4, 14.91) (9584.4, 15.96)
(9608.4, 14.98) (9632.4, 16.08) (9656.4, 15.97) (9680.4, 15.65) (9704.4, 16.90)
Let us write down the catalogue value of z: 0.29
